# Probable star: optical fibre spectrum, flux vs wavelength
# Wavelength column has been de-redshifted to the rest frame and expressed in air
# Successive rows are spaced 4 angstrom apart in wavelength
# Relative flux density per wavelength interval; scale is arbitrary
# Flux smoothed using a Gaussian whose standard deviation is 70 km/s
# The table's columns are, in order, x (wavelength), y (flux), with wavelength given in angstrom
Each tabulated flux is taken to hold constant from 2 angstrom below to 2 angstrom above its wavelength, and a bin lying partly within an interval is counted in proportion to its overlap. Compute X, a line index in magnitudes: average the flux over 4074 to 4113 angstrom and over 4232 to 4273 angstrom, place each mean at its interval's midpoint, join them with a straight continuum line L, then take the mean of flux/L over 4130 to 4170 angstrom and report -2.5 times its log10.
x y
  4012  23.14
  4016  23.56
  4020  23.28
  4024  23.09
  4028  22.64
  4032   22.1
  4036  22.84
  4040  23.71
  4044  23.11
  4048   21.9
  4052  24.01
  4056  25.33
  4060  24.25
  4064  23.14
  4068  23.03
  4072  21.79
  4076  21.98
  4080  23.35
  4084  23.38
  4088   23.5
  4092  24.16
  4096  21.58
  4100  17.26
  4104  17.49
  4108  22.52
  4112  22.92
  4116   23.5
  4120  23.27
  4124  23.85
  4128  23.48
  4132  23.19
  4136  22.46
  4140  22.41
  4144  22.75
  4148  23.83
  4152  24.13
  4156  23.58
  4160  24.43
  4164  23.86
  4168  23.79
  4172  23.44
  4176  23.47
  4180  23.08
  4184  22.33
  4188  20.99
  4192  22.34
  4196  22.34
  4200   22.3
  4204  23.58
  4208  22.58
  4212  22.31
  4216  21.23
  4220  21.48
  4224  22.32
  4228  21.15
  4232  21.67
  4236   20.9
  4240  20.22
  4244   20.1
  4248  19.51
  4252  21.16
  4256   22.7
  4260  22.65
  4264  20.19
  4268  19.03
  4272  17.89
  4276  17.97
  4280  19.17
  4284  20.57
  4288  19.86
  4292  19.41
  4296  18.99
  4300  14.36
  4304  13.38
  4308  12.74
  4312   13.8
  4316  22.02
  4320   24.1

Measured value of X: -0.10 mag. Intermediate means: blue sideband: 21.8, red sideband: 20.6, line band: 23.4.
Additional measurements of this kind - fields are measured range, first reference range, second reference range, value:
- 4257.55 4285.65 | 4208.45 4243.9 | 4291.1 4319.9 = -0.05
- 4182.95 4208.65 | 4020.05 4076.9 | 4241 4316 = -0.11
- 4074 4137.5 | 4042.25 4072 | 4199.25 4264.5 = 0.03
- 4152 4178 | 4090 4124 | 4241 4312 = -0.15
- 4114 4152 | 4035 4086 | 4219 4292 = -0.05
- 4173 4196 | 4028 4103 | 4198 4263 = -0.03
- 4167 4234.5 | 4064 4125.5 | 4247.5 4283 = -0.07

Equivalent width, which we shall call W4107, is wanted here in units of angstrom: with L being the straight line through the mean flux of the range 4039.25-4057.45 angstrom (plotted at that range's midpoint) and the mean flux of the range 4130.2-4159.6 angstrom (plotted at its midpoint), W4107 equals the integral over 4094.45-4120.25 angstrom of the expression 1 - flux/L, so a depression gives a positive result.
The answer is 2.5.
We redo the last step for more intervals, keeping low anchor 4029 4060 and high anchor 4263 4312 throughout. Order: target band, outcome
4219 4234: -2.1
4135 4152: -1.7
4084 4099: -0.3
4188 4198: -1.1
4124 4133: -0.9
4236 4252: -1.4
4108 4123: -1.1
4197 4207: -1.7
